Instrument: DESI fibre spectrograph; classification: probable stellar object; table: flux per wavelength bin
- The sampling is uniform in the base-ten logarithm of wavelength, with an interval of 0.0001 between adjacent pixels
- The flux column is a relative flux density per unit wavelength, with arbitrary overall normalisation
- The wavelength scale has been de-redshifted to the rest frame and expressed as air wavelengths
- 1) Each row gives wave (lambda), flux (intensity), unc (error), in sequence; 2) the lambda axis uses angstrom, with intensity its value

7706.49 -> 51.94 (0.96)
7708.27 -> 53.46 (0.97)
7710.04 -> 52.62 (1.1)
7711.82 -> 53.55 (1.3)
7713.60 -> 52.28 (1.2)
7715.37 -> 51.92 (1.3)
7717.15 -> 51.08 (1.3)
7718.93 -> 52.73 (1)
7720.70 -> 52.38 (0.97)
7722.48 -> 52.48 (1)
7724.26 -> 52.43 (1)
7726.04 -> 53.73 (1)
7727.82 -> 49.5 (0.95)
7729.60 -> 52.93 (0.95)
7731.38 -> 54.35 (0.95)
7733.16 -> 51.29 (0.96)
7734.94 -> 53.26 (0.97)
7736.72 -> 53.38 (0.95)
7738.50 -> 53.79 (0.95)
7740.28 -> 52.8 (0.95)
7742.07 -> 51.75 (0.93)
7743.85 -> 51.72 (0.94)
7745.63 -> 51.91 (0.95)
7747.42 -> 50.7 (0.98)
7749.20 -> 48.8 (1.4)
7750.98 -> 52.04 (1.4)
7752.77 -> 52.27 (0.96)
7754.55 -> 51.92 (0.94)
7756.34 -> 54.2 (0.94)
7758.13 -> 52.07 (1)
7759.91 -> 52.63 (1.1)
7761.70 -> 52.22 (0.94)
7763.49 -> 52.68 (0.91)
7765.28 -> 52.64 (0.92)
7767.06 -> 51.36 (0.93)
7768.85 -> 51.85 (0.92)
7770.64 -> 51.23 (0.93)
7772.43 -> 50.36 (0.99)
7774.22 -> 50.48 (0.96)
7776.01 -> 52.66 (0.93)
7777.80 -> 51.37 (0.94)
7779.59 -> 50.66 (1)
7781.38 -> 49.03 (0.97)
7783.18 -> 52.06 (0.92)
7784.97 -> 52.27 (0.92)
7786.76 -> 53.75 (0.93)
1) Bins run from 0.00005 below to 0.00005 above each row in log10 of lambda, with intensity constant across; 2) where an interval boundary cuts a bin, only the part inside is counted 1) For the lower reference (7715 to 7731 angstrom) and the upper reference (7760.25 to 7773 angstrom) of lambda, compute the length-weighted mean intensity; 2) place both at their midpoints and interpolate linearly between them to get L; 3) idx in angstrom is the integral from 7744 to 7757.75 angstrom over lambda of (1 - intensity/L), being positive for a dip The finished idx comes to 0.07 angstrom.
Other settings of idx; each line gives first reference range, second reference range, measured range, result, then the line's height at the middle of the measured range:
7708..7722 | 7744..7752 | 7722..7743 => -0.4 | 51.7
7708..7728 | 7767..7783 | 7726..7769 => -0.4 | 51.7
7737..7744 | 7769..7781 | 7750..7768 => -0.2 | 51.8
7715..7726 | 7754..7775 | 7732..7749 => 0.0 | 52.1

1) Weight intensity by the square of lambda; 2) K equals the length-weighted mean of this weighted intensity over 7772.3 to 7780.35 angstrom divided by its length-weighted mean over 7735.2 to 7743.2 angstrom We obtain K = 1.0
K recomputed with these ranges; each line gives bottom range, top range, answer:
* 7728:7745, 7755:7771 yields 1.00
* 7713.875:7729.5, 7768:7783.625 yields 0.99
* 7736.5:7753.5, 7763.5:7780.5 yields 1.00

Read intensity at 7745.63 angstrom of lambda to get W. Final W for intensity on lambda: 51.91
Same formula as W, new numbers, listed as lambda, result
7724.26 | 52.43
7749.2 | 48.8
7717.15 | 51.08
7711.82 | 53.55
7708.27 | 53.46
